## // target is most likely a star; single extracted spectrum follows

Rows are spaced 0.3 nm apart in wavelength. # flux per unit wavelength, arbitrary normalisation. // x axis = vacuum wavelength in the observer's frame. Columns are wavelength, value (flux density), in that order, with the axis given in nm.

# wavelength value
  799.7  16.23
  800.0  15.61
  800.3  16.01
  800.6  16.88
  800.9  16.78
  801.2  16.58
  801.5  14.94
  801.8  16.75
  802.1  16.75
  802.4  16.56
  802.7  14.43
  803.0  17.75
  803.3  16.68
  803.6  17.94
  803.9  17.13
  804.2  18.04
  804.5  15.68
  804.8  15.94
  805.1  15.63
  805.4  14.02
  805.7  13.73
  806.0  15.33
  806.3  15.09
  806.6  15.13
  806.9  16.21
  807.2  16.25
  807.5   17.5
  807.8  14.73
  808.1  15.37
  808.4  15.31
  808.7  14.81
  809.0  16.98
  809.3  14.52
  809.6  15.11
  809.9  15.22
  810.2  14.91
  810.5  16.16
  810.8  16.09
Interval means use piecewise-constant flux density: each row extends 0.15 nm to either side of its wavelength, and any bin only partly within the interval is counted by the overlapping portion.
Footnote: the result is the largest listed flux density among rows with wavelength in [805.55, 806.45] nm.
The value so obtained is 15.33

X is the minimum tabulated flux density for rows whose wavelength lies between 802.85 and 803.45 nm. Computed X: 16.68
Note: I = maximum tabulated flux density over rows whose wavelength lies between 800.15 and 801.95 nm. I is 16.88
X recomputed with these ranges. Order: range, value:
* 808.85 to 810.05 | 14.52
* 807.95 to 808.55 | 15.31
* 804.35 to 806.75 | 13.73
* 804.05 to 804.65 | 15.68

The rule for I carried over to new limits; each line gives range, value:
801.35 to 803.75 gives 17.94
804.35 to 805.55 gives 15.94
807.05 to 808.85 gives 17.5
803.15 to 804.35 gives 18.04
